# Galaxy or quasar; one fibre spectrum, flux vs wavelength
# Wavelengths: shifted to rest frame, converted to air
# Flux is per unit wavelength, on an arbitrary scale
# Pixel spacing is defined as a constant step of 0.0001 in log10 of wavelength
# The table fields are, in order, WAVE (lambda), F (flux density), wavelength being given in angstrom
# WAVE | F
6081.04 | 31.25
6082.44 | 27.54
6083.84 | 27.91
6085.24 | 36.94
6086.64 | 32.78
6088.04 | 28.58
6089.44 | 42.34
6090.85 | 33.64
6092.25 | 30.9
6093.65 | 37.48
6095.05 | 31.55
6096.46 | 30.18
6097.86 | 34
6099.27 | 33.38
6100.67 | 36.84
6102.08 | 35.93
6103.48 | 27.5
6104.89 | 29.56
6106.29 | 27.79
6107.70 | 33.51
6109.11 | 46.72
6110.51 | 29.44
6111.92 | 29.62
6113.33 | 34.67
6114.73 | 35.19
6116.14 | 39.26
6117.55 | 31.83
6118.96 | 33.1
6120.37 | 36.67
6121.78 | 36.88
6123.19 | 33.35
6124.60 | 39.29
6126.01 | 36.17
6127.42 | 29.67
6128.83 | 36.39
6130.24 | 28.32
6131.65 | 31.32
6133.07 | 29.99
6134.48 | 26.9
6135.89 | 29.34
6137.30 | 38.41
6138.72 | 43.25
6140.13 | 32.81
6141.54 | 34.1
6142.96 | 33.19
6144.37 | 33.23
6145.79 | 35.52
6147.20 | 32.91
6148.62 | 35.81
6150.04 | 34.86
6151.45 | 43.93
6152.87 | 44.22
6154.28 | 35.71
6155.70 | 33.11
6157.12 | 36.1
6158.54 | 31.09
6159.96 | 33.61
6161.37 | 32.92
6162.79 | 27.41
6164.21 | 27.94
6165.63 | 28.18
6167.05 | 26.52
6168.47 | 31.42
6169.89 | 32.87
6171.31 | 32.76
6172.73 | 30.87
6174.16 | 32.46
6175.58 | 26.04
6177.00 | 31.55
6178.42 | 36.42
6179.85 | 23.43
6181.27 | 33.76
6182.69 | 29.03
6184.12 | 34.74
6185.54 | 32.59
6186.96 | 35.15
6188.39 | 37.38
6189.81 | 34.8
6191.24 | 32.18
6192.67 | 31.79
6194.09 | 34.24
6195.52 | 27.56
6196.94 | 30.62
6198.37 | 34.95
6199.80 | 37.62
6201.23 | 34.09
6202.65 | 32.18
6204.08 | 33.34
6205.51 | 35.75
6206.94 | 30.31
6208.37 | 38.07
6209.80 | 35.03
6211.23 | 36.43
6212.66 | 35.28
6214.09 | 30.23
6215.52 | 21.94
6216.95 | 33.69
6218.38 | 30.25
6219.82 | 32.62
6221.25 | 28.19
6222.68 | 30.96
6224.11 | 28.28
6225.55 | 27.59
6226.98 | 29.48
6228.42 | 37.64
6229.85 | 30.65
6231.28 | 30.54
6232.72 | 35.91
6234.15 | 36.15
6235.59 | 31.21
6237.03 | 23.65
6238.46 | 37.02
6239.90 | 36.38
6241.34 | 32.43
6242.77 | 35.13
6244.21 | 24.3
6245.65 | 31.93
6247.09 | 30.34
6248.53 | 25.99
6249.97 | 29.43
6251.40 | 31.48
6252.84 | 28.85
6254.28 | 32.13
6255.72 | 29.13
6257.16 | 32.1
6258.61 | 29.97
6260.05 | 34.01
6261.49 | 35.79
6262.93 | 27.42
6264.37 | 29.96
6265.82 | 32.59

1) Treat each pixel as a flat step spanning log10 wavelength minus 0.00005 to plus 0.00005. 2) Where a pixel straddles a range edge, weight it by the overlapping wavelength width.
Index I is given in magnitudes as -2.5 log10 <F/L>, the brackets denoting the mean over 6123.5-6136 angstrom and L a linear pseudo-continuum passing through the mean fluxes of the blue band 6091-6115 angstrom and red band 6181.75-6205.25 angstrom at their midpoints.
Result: 0.04 mag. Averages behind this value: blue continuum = 33.2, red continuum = 33.3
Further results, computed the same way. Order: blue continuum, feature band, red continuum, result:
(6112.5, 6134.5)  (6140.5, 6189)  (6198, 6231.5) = 0.01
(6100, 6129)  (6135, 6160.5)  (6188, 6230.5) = -0.06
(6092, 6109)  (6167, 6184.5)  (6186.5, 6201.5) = 0.08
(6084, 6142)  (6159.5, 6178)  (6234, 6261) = 0.08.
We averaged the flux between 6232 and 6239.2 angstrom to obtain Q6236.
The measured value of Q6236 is 32.8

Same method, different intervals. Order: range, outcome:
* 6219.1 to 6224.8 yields 30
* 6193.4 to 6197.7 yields 30.8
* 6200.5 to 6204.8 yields 33.2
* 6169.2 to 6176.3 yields 31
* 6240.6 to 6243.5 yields 33.8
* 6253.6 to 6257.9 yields 31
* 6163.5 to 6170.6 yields 29.4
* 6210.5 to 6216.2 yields 31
